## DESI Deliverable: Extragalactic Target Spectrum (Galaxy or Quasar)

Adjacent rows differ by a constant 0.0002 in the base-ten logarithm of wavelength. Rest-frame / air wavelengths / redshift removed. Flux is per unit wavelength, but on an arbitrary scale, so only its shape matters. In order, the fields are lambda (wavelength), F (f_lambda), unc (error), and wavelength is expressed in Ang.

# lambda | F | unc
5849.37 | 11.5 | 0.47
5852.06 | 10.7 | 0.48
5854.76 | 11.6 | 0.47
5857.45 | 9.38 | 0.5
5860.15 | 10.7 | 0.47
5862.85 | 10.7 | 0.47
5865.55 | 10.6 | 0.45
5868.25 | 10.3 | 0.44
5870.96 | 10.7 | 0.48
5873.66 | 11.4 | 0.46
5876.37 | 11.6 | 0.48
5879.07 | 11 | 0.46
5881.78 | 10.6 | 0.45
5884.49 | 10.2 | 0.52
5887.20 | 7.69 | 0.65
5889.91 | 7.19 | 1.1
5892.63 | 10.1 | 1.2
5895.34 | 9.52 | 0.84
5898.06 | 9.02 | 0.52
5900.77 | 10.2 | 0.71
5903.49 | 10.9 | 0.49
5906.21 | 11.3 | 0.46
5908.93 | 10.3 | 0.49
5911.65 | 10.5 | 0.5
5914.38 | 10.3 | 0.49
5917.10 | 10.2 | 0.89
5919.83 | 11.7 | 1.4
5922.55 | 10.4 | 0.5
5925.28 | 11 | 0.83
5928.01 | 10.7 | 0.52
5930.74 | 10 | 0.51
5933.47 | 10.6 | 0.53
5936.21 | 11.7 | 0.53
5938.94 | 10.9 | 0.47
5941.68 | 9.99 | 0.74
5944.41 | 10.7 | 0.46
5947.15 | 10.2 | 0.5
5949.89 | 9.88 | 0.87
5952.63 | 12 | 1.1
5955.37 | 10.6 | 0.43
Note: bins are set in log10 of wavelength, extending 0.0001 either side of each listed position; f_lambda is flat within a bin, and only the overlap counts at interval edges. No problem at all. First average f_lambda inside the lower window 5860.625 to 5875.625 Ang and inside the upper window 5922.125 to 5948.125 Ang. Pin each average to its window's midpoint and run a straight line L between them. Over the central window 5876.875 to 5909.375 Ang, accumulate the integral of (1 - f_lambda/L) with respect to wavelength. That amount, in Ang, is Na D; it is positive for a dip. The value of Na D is 2.6 Ang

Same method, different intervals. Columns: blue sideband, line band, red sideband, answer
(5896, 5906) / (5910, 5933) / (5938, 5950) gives -0.78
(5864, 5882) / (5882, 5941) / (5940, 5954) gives 2.77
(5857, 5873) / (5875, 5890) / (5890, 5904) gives 0.17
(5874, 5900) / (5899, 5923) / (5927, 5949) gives -1.16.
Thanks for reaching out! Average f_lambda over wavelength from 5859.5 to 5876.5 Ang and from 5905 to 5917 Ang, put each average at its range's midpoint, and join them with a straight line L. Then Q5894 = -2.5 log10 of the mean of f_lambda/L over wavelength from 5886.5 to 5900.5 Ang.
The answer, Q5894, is 0.20 mag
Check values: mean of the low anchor 10.8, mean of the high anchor 10.5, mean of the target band 8.87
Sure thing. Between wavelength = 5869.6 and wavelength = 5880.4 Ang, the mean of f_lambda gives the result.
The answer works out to 11.2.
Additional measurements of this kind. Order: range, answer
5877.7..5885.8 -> 10.6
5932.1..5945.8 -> 10.8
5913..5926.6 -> 10.7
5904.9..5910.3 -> 10.8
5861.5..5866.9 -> 10.7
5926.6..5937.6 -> 10.8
